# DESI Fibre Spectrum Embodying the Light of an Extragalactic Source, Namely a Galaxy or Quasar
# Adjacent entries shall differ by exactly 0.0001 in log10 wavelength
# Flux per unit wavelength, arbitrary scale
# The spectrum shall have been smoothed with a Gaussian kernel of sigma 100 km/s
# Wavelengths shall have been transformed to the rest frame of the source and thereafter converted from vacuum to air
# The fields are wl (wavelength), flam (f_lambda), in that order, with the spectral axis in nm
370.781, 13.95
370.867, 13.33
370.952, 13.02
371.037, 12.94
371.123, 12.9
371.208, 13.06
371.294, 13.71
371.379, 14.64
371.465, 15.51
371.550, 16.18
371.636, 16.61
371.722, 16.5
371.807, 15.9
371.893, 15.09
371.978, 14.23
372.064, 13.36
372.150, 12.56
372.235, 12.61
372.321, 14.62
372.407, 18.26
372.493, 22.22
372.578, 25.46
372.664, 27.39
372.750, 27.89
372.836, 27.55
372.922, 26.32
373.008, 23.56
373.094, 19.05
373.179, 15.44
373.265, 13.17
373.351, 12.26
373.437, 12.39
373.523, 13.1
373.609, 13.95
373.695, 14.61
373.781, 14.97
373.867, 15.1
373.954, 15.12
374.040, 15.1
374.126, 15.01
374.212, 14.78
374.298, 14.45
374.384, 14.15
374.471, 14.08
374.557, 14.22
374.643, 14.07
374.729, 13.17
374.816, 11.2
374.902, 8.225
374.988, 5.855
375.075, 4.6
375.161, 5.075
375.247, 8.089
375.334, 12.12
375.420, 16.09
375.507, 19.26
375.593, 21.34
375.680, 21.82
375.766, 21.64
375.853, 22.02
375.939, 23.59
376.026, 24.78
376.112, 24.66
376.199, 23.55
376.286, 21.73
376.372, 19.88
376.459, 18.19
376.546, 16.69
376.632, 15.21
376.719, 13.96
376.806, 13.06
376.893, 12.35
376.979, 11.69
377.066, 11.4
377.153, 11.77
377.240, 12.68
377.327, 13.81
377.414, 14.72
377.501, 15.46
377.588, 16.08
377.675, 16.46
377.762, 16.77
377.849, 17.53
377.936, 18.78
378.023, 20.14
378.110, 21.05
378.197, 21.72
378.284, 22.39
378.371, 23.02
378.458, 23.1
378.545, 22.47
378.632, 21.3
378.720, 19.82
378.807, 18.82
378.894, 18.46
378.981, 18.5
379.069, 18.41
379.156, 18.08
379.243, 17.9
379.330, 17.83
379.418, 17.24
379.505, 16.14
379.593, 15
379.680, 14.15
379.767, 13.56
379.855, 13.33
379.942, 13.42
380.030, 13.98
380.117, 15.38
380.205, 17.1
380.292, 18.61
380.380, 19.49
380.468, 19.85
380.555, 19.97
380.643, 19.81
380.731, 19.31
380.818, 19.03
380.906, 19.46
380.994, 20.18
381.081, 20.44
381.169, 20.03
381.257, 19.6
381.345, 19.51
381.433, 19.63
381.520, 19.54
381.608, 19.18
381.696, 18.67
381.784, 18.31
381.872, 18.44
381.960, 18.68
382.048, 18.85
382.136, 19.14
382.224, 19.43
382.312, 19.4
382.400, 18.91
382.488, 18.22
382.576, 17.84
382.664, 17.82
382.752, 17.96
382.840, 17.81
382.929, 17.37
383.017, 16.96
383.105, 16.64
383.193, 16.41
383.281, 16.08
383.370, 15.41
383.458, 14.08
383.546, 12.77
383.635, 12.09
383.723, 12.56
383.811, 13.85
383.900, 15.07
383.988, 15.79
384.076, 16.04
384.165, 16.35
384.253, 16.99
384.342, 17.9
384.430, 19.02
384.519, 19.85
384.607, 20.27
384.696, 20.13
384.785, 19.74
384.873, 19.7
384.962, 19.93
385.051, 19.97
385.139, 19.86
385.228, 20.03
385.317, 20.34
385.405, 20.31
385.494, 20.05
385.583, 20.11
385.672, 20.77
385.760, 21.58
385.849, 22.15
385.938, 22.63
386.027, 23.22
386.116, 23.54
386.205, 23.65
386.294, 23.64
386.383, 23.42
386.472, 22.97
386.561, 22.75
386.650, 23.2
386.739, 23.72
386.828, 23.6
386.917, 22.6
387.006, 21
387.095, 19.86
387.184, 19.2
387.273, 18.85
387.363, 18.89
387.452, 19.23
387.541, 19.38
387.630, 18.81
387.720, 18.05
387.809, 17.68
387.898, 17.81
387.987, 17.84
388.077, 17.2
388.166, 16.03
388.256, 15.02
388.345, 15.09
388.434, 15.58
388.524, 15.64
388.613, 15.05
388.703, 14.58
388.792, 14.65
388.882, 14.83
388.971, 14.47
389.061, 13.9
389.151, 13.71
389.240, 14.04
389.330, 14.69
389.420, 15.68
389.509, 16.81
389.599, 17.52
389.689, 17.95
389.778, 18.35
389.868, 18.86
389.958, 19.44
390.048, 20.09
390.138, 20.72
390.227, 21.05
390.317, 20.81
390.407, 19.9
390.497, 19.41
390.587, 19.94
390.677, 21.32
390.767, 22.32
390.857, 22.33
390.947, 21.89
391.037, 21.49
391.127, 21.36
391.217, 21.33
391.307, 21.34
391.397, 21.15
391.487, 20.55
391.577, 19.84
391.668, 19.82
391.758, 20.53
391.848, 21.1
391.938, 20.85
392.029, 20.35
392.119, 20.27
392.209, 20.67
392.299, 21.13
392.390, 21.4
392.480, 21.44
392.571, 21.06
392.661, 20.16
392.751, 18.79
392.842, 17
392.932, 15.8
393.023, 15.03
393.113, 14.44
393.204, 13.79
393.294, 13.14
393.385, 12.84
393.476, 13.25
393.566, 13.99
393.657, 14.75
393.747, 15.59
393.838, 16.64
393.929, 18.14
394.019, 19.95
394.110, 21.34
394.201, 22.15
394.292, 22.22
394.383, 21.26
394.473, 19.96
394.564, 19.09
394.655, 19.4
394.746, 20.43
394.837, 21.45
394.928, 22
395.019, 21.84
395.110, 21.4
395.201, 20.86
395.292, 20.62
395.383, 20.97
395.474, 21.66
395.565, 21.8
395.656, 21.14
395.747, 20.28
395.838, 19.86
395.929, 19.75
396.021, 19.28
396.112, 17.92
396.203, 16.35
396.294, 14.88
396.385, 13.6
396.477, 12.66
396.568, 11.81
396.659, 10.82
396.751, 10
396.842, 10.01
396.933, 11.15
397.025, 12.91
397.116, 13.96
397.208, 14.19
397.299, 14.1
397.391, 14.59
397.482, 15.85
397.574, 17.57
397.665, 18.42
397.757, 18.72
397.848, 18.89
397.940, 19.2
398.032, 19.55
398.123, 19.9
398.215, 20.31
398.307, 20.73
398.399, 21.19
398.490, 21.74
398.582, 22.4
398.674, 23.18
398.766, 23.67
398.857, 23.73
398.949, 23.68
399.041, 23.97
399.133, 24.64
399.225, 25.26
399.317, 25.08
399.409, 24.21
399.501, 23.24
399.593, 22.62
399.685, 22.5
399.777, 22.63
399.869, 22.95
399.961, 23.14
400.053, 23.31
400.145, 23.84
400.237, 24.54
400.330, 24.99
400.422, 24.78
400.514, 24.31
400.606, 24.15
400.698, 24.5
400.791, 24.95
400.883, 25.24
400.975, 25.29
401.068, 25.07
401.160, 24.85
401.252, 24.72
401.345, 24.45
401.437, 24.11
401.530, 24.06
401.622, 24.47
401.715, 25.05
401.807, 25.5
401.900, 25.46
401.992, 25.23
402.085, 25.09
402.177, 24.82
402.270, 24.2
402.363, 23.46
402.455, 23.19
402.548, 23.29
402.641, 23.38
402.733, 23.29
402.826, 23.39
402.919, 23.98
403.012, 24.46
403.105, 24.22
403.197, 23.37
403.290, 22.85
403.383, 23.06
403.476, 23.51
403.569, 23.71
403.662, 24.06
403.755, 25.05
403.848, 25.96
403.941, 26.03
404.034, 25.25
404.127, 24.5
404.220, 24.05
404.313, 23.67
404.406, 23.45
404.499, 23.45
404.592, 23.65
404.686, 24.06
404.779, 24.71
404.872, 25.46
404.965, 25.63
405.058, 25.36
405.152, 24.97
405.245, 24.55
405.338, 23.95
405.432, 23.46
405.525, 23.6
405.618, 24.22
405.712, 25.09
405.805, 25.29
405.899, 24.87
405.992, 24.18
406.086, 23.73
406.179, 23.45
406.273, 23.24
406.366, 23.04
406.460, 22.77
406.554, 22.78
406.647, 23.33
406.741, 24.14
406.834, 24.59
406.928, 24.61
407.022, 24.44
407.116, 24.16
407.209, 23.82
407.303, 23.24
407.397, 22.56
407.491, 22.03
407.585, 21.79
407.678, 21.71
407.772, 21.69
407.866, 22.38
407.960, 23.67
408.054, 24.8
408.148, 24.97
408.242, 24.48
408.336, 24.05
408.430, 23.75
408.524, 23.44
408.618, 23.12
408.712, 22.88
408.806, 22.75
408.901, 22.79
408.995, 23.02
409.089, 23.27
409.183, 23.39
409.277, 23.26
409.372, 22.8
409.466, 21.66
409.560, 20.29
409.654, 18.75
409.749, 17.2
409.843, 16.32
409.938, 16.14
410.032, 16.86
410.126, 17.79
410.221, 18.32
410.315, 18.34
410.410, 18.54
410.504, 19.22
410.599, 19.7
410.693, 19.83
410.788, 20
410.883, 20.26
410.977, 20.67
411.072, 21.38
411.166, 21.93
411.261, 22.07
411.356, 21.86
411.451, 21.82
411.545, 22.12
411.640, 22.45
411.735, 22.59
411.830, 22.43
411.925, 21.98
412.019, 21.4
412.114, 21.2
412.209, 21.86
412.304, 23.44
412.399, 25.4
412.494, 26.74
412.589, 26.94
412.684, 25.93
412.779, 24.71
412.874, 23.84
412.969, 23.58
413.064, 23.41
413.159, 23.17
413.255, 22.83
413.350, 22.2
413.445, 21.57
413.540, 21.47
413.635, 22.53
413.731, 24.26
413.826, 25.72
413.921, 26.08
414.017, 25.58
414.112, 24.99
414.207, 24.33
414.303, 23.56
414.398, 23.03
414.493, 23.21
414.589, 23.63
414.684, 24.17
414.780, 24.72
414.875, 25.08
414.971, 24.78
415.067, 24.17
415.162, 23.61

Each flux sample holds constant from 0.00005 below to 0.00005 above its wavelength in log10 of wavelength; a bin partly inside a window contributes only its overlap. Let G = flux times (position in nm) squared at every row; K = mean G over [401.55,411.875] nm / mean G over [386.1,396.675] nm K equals 1.3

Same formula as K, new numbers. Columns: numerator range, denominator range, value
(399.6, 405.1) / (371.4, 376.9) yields 1.70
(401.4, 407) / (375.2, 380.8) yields 1.56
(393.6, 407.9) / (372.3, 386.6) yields 1.37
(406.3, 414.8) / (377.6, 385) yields 1.45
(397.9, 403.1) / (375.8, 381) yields 1.48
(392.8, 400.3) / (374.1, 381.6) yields 1.23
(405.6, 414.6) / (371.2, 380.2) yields 1.62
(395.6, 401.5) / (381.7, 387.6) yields 1.14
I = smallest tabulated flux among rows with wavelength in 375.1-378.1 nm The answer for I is 5.075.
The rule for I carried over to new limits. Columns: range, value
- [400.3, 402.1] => 24.06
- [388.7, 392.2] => 13.71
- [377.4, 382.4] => 13.33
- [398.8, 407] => 22.5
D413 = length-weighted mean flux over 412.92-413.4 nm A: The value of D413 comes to 23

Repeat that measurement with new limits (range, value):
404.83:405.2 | 25.4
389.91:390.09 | 19.7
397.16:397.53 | 14.7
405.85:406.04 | 24.5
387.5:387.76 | 18.7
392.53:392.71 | 20.7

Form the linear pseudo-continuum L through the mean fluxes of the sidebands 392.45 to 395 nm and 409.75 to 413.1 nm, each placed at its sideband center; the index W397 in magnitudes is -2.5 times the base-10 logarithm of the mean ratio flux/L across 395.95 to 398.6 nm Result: 0.15 mag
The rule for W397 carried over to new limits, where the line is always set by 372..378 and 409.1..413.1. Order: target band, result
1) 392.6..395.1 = 0.06 mag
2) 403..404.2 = -0.19 mag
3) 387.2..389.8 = 0.11 mag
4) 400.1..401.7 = -0.23 mag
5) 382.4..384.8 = 0.05 mag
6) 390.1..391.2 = -0.14 mag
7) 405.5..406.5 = -0.16 mag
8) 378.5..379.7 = -0.09 mag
